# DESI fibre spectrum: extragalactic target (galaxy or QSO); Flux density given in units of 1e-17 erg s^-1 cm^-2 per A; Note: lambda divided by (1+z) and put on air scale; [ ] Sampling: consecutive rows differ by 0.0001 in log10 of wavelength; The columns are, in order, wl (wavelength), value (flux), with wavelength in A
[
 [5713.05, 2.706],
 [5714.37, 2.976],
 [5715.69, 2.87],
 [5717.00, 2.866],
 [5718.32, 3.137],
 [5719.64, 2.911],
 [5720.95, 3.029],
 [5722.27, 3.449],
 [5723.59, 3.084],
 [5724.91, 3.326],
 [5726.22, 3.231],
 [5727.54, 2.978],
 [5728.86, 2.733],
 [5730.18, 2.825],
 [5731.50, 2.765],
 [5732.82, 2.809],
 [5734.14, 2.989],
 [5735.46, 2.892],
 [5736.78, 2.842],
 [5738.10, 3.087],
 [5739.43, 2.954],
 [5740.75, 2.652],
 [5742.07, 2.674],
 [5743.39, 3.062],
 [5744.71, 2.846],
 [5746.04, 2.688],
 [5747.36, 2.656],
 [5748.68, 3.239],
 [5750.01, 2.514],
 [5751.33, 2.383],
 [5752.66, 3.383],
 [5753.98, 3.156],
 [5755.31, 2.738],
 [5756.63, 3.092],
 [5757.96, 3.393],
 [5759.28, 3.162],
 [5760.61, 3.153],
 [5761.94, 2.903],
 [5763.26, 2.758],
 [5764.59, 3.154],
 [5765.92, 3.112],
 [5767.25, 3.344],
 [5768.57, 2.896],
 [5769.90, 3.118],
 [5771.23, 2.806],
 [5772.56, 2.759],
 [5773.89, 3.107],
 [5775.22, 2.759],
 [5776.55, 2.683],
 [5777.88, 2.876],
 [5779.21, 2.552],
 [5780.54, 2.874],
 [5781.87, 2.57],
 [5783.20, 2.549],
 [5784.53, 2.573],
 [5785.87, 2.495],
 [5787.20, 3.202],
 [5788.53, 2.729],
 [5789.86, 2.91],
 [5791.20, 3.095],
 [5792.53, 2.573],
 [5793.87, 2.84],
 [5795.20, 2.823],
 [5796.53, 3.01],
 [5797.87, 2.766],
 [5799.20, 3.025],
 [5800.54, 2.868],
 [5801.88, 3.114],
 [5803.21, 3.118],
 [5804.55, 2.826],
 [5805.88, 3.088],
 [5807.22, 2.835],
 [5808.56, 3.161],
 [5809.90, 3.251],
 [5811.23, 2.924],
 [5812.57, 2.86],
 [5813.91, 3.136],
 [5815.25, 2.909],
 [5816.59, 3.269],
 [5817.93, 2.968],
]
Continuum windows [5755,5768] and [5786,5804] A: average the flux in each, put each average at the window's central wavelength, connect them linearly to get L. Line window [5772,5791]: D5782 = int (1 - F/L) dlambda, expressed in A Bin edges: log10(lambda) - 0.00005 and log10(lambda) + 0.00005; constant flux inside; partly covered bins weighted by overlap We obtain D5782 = 1.4 A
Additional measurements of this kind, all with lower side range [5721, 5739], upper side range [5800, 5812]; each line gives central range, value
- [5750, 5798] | 1.9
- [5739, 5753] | 0.9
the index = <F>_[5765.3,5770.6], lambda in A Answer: 3.12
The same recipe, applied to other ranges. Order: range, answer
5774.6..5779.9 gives 2.72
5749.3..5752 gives 2.45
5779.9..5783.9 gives 2.67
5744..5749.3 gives 2.86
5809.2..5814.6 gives 3.04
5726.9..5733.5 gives 2.82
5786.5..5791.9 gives 2.98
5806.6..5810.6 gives 3.09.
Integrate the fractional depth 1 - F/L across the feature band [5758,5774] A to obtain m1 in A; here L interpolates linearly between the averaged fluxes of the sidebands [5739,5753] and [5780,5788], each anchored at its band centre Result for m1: -1.6 A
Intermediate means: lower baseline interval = 2.81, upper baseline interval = 2.71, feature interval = 3.03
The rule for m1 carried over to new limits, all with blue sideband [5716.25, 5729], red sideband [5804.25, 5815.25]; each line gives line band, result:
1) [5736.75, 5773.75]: 1.3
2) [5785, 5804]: 0.8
